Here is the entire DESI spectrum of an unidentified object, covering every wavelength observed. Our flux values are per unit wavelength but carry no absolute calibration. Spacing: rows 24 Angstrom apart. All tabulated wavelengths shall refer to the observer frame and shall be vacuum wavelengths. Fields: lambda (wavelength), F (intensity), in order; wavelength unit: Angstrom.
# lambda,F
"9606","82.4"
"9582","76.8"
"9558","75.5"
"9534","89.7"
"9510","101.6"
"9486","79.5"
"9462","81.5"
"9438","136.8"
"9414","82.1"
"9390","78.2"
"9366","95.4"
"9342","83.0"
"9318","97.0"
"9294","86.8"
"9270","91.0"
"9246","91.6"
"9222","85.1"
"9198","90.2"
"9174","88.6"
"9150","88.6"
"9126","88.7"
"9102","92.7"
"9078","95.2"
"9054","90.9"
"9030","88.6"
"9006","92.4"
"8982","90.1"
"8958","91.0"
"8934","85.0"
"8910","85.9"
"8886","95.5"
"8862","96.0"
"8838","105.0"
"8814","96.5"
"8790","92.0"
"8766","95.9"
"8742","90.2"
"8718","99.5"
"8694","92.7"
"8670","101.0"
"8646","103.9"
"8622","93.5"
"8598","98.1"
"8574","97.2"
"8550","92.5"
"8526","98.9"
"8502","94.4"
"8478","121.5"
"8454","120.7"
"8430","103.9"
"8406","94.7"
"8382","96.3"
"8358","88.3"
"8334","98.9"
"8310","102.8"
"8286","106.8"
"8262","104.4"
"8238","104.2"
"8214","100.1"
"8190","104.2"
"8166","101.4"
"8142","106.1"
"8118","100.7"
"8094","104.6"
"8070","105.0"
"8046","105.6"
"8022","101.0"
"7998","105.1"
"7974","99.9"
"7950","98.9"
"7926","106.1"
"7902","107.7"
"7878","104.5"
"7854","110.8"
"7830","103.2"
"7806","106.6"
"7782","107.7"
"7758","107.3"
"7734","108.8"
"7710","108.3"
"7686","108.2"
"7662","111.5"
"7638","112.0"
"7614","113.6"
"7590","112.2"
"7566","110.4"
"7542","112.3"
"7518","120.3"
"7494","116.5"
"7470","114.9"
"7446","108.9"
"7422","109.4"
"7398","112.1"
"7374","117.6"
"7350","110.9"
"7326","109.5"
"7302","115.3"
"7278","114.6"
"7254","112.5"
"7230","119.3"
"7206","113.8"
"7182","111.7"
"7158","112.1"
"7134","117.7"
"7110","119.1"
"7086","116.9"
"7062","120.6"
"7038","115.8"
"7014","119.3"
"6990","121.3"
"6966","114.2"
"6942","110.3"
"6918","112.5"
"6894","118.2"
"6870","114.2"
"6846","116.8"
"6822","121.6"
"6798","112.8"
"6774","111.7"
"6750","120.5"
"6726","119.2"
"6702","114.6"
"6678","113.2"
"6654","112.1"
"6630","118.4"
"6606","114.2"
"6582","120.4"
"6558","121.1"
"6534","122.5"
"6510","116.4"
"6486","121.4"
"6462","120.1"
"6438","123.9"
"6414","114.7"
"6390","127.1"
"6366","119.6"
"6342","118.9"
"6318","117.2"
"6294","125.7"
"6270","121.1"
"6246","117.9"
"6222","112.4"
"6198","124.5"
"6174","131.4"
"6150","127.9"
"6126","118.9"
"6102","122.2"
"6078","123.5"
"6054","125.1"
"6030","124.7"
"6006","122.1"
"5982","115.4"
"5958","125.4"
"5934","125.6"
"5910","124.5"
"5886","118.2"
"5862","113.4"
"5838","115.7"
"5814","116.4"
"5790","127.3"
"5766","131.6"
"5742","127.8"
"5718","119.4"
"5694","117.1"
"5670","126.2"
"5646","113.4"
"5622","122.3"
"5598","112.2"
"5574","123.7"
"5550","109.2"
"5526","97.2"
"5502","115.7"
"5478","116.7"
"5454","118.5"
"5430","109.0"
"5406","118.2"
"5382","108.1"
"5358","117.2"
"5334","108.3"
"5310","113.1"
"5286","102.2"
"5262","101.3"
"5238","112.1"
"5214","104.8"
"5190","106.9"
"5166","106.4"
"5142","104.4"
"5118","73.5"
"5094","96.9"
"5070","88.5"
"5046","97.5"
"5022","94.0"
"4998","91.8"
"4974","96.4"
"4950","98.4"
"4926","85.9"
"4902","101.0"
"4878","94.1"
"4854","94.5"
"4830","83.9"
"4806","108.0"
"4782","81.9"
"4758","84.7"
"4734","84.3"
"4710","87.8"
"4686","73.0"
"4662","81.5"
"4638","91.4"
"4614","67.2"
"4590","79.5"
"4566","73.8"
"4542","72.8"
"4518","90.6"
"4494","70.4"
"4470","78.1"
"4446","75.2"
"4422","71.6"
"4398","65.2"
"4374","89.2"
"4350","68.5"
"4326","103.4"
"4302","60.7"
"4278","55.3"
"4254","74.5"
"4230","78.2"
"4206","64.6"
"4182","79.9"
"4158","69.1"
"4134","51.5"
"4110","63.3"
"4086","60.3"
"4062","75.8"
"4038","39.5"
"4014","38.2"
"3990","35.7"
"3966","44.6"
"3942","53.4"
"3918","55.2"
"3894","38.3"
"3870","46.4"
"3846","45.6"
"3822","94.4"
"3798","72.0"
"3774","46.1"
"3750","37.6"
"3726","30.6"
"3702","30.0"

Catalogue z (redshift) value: 0.29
